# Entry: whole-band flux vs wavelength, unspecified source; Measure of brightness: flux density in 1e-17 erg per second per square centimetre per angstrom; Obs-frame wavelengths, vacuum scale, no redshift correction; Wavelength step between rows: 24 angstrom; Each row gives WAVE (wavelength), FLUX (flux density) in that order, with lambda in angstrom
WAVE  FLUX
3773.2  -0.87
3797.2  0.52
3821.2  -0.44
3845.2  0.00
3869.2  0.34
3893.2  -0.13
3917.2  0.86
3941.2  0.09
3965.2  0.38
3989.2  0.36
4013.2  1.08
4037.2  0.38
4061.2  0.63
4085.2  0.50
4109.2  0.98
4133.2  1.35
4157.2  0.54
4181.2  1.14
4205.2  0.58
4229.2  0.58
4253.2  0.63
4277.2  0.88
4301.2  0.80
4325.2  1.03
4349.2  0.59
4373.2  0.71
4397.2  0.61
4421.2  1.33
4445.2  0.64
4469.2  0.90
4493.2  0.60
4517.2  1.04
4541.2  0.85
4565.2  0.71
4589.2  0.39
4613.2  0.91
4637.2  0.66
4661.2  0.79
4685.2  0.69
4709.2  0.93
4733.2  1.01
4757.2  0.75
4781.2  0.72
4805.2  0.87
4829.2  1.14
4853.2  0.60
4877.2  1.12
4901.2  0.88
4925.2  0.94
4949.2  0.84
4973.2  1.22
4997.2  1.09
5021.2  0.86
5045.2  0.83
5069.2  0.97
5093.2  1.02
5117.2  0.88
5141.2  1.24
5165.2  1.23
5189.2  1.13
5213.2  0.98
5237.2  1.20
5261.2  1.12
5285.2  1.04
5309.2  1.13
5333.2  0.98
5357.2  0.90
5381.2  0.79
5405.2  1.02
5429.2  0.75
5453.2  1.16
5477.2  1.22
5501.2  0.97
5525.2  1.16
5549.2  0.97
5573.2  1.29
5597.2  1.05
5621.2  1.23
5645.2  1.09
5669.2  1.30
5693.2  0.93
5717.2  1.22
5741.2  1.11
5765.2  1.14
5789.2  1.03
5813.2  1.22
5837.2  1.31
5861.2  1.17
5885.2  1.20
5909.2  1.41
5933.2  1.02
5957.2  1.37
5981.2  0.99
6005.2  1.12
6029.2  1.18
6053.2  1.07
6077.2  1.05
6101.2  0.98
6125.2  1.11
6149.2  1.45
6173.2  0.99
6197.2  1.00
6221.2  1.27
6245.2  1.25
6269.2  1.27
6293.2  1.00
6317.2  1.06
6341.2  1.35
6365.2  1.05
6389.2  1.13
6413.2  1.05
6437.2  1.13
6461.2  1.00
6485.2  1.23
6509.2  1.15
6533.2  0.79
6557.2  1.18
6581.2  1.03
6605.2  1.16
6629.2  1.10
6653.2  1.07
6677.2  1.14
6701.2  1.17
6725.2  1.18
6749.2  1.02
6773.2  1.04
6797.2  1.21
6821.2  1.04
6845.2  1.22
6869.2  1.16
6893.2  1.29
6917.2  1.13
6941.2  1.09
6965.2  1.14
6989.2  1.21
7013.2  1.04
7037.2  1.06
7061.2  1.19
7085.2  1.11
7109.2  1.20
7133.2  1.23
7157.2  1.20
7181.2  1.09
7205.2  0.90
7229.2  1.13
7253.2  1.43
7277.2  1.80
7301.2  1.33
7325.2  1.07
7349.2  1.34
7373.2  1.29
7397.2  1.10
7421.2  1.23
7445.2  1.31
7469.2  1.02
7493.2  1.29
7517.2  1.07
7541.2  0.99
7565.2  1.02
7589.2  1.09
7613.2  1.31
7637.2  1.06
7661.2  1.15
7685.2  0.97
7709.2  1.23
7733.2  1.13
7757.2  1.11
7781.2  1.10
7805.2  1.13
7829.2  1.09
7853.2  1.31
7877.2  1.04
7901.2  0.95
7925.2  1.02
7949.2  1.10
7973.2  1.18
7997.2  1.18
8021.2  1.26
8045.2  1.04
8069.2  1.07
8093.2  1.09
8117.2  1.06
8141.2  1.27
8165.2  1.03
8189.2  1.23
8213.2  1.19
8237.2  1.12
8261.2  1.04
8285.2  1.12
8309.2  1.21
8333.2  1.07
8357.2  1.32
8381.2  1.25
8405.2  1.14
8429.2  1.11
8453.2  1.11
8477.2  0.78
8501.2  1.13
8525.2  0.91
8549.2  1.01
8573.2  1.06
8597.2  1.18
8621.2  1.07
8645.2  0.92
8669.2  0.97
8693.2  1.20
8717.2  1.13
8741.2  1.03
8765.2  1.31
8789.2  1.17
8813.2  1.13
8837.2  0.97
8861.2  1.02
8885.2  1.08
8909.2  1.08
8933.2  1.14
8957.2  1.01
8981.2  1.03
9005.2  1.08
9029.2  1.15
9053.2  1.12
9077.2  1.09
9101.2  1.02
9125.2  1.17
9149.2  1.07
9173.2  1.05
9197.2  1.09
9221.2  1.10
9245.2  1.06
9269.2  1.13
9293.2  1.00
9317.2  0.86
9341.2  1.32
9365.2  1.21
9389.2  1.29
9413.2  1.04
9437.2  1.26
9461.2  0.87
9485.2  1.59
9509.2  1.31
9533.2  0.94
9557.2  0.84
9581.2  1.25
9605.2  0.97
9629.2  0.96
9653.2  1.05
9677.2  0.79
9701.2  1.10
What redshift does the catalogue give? 0.11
